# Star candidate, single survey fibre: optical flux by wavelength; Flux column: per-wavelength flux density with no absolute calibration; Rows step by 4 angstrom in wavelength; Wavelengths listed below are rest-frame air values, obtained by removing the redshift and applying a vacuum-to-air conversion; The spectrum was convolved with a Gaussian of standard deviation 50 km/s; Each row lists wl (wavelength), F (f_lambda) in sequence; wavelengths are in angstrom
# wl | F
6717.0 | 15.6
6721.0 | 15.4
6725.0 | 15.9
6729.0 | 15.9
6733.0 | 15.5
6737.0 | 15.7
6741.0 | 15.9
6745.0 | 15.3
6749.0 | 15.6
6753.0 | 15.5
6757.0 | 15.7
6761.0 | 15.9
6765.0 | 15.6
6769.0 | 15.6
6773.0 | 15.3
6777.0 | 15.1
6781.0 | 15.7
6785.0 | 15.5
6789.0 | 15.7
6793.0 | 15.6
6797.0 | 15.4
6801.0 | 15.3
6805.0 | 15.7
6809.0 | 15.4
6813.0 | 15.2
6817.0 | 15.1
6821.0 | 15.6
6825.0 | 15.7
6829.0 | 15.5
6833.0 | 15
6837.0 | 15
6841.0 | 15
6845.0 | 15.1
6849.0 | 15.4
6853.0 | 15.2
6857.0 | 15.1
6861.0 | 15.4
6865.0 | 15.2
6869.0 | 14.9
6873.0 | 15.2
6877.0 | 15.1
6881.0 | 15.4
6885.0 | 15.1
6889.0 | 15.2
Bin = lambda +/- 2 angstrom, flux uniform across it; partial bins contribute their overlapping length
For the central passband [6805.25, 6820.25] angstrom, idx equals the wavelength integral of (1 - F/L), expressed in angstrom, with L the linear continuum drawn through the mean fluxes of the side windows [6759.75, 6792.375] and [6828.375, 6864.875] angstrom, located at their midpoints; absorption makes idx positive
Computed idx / 0.0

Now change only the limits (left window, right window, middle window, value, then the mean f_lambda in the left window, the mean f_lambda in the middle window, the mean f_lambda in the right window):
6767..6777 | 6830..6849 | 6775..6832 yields -0.8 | 15.4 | 15.5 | 15.1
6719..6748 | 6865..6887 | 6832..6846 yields 0.2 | 15.7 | 15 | 15.1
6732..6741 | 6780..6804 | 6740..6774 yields 0.1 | 15.7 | 15.6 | 15.5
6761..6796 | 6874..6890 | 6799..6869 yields 0.3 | 15.5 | 15.3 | 15.2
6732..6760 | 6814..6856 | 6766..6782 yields 0.1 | 15.6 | 15.4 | 15.3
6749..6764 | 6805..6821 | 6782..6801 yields -0.1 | 15.7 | 15.5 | 15.3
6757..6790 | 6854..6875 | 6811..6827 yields 0.0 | 15.6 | 15.4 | 15.2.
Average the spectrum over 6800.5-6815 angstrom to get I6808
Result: 15.4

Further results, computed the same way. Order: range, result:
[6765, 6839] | 15.4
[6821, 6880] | 15.2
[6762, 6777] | 15.5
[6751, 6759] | 15.6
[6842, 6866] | 15.2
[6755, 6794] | 15.6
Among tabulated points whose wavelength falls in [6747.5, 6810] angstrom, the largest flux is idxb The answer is 15.9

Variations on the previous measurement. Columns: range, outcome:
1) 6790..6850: 15.7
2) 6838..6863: 15.4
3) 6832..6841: 15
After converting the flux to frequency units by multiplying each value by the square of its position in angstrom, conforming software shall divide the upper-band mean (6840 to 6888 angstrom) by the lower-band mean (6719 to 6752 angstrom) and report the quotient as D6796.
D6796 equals 1.01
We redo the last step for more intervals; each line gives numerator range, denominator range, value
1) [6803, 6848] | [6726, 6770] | 1.00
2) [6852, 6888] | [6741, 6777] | 1.01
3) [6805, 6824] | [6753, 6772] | 1.00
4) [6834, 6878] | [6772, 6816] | 1.00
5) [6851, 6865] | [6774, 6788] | 1.01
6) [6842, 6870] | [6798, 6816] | 1.00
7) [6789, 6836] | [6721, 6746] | 1.01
